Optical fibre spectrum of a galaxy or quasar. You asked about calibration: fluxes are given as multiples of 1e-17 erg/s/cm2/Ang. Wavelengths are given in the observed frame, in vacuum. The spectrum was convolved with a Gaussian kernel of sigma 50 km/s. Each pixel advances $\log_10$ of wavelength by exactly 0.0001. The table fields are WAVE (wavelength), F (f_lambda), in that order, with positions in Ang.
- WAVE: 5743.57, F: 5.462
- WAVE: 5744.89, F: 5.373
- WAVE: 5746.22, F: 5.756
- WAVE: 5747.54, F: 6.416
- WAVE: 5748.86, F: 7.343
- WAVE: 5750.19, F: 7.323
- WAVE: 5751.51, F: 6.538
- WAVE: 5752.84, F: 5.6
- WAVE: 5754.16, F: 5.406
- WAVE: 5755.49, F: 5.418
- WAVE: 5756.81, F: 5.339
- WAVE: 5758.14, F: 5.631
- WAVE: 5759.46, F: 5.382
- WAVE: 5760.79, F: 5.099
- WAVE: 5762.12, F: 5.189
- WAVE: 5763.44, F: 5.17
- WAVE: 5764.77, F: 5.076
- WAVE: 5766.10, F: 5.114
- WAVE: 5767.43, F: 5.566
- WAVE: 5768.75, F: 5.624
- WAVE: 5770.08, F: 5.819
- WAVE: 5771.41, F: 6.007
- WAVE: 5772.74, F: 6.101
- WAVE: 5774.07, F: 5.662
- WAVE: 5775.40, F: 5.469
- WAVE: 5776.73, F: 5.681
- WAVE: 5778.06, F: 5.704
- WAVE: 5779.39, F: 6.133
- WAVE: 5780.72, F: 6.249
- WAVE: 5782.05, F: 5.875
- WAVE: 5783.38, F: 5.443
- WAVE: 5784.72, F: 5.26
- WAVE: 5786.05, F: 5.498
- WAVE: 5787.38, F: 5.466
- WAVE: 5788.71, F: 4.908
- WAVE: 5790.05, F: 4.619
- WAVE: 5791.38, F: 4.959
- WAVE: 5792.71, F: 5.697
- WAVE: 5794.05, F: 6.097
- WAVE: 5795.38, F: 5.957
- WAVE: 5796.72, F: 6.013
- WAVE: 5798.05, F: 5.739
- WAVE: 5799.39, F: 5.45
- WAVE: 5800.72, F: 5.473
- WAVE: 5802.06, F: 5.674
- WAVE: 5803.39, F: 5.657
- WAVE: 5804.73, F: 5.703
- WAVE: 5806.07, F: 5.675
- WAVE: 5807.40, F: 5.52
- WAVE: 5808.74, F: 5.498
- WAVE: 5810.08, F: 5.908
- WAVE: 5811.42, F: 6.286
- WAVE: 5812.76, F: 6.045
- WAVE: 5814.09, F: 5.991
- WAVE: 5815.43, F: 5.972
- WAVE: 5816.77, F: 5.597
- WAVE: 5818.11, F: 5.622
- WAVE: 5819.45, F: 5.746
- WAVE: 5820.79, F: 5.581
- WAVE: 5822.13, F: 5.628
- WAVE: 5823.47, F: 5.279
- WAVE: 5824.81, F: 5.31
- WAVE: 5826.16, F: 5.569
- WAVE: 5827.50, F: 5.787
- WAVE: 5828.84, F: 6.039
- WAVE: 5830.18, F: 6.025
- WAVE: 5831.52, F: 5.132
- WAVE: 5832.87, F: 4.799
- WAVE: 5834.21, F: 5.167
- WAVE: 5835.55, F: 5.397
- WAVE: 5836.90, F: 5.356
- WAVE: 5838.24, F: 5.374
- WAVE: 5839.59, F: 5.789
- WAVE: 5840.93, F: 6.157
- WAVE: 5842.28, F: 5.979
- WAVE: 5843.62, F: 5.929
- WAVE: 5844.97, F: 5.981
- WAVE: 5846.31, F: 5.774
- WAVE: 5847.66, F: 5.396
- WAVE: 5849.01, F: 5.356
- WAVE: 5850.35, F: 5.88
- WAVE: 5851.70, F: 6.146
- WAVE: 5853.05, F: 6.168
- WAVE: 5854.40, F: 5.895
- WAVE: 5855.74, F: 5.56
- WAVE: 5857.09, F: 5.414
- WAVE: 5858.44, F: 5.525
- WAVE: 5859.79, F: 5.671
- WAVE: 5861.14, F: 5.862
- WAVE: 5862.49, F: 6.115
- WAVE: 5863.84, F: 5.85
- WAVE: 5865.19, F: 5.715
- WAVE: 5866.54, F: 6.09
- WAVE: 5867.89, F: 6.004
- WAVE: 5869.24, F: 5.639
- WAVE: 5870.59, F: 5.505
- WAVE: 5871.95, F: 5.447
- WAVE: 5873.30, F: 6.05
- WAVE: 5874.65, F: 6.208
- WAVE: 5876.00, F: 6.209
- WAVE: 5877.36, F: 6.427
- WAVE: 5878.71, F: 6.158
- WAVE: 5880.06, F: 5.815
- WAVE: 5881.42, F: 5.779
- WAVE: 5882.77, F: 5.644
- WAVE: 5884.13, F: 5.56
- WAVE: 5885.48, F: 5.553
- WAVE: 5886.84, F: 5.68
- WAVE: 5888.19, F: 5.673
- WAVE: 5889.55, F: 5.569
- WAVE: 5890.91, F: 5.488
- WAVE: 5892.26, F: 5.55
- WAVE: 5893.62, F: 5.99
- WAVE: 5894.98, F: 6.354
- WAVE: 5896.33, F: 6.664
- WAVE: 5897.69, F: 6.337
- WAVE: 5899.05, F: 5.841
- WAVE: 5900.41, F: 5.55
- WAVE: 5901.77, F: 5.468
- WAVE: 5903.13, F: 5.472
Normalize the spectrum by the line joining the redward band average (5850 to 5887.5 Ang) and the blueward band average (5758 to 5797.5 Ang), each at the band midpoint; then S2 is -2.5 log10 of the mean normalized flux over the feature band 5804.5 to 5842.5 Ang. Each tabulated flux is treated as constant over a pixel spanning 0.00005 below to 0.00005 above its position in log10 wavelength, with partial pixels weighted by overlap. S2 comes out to 0.009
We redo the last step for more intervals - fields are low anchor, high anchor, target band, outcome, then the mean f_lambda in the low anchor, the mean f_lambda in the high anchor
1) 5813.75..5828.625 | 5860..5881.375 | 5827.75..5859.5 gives 0.02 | 5.65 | 5.93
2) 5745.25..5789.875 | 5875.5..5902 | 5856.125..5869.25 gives 0.01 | 5.69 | 5.87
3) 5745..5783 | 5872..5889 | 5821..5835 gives 0.07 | 5.77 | 5.88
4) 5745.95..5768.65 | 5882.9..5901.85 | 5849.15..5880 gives -0.02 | 5.73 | 5.81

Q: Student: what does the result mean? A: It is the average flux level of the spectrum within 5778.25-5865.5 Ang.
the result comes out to 5.67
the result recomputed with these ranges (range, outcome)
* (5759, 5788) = 5.57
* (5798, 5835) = 5.64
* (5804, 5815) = 5.83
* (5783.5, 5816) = 5.62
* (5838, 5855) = 5.84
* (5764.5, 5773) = 5.62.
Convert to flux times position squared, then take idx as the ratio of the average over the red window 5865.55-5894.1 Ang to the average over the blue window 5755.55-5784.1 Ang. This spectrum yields 1.08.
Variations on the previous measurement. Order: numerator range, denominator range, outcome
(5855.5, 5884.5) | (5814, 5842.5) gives 1.06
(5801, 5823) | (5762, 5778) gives 1.05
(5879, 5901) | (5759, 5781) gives 1.09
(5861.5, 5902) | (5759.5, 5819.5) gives 1.08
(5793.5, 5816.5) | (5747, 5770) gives 1.03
